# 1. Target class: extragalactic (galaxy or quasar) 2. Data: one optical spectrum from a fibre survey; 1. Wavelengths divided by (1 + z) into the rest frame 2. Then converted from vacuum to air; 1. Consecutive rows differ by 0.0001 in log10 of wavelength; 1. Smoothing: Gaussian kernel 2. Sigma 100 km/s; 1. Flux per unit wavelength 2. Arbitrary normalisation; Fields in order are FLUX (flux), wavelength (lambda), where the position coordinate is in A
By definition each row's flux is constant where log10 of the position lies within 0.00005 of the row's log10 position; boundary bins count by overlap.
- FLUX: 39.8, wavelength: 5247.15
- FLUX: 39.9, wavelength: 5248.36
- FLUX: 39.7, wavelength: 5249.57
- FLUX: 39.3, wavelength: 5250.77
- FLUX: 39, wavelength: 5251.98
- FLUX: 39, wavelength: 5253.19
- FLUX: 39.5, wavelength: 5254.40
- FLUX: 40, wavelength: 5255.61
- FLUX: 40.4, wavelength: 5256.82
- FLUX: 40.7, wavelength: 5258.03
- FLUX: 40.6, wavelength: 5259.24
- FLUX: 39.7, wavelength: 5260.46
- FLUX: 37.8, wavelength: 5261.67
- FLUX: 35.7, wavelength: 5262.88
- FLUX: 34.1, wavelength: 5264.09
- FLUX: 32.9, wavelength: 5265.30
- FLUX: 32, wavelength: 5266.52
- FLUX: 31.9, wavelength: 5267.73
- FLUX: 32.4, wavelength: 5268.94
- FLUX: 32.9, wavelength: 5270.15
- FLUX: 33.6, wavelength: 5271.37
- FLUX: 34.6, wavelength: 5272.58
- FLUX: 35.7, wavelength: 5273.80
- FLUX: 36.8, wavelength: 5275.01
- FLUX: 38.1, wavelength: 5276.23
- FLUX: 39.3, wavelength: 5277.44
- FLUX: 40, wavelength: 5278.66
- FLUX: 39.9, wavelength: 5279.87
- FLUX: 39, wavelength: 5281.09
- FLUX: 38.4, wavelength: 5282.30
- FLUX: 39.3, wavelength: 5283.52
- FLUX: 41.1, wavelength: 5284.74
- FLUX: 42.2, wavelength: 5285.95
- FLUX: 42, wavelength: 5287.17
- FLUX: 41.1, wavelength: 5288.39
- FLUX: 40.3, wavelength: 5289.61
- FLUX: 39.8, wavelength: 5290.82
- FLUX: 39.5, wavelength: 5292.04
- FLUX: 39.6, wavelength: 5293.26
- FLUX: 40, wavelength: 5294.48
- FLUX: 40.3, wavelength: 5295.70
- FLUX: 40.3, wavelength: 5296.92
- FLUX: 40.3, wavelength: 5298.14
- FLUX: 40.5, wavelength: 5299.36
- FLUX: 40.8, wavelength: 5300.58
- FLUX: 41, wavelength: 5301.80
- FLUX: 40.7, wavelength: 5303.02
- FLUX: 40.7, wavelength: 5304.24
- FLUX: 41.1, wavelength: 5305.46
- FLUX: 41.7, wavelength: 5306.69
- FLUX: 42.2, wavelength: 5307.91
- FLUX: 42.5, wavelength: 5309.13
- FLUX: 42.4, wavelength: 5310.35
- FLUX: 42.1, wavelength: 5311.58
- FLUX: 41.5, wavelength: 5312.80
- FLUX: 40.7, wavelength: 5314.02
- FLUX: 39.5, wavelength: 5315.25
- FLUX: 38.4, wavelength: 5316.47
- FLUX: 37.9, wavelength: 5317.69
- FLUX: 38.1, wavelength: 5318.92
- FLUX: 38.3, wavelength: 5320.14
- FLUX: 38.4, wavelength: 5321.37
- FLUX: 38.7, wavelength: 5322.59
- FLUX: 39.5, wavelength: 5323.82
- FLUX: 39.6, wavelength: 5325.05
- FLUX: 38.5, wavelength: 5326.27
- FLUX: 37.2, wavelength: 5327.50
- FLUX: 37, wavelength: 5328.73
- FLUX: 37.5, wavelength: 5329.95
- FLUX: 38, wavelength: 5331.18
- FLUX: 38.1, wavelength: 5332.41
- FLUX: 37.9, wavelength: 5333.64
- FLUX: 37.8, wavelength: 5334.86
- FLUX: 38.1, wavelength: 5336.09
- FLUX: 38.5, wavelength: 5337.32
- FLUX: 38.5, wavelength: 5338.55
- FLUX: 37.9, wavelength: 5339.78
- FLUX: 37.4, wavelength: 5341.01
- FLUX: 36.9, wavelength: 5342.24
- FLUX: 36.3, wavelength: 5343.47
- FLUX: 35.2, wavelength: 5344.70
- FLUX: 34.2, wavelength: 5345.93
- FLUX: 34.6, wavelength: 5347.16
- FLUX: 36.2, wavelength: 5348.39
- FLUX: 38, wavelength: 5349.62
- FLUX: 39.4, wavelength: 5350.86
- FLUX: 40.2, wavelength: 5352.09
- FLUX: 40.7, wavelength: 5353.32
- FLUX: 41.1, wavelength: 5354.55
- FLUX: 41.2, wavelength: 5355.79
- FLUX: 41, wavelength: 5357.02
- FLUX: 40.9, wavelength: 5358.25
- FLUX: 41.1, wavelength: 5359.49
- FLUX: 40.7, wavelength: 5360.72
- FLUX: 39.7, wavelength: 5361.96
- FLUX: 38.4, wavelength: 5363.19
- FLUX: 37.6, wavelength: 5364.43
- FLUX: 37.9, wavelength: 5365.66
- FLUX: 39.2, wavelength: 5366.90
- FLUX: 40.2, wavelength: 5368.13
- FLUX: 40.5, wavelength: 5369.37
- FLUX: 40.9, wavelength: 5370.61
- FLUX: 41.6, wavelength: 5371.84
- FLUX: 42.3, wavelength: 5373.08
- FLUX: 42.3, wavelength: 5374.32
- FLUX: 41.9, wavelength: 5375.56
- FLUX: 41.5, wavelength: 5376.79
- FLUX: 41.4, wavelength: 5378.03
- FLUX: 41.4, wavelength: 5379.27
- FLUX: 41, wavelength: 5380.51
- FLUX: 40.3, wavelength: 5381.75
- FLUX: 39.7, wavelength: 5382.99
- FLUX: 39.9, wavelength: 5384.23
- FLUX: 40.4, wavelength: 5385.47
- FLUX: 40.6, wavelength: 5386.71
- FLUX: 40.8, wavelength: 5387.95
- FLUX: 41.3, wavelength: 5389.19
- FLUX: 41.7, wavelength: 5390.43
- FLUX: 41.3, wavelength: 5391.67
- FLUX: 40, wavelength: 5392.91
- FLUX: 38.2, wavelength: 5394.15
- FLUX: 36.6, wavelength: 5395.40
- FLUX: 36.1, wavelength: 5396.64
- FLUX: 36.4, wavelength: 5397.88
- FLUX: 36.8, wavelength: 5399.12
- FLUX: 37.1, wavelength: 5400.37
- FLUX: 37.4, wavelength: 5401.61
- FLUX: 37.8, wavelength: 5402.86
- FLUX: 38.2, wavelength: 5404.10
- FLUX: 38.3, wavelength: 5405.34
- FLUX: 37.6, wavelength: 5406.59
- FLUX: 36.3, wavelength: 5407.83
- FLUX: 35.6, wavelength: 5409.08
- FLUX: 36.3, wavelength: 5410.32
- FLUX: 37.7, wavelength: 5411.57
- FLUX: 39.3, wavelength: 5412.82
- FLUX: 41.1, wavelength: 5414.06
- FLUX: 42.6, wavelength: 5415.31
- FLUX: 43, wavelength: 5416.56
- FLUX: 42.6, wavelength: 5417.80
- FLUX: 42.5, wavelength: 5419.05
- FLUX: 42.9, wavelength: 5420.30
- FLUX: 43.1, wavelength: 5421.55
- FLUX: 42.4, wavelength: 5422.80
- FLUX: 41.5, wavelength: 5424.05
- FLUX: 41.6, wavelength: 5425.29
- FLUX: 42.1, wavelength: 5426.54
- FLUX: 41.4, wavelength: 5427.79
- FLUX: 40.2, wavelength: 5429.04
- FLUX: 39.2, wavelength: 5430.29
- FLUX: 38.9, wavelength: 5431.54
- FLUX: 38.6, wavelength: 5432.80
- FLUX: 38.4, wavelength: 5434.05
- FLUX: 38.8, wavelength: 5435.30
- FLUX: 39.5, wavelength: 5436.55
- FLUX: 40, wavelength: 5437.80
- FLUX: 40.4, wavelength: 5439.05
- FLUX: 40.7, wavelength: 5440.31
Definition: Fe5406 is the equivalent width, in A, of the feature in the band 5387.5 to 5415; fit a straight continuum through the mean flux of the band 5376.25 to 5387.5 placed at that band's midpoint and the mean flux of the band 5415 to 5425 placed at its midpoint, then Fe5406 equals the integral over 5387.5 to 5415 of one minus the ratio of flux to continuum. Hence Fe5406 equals 2.19 A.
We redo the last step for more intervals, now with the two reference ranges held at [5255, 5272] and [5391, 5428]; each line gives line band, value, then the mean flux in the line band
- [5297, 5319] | -2.2 A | 40.7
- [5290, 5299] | -0.8 A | 40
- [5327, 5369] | -0.4 A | 38.4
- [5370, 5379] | -0.7 A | 41.7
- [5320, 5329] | -0.2 A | 38.4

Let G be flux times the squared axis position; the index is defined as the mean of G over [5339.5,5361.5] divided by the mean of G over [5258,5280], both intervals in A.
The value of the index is 1.1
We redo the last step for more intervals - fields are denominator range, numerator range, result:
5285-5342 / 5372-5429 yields 1.04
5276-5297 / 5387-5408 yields 1.00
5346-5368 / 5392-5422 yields 1.01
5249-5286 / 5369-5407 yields 1.11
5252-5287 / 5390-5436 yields 1.11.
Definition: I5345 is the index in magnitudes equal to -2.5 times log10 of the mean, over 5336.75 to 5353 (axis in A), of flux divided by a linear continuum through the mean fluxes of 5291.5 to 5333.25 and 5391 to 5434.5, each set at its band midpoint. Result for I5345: 0.068 mag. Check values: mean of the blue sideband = 39.8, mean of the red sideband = 39.4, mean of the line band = 37.2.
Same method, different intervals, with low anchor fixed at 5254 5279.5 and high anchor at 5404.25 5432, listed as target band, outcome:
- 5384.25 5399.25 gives 0.01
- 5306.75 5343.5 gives -0.03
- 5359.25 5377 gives -0.04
